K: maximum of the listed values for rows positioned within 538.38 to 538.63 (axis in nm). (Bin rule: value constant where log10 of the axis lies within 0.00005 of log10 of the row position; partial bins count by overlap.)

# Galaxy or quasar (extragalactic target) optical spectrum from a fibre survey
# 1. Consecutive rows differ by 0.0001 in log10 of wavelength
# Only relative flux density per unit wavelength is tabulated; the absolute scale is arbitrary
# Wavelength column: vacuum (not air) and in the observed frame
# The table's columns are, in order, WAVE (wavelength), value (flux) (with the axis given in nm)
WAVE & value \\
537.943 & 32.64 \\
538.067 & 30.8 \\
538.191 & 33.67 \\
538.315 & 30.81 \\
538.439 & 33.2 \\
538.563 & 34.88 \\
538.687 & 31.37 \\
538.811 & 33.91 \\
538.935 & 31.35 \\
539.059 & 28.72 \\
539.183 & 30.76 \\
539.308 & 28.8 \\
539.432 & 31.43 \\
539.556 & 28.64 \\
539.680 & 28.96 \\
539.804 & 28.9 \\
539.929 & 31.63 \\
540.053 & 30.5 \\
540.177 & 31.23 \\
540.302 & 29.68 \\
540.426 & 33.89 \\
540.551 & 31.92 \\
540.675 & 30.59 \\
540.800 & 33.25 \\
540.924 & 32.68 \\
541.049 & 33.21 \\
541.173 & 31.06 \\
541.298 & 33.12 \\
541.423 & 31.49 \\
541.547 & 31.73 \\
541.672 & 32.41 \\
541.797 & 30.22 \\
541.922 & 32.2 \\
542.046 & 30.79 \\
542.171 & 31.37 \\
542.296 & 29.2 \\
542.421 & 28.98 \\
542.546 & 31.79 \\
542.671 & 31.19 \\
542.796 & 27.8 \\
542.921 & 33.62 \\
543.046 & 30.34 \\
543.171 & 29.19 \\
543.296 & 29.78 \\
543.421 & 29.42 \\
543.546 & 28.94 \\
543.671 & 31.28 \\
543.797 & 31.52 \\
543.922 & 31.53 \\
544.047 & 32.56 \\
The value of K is 34.88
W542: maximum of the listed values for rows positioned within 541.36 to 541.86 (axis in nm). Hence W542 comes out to 32.41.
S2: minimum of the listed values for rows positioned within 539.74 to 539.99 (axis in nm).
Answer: 28.9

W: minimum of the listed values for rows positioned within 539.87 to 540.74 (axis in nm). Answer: 29.68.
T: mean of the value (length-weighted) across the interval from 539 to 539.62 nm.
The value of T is 29.7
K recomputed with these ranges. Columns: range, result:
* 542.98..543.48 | 30.34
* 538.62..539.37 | 33.91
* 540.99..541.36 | 33.21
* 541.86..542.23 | 32.2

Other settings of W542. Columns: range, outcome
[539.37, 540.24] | 31.63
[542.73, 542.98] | 33.62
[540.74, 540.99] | 33.25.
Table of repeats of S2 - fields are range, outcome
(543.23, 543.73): 28.94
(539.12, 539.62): 28.64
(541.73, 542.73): 28.98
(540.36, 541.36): 30.59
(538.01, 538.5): 30.8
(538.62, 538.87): 31.37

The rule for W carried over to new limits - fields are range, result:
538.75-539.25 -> 28.72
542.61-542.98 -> 27.8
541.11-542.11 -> 30.22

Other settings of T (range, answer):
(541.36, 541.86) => 31.4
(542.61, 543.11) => 30.7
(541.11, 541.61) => 31.9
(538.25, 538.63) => 32.9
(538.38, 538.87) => 33.3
